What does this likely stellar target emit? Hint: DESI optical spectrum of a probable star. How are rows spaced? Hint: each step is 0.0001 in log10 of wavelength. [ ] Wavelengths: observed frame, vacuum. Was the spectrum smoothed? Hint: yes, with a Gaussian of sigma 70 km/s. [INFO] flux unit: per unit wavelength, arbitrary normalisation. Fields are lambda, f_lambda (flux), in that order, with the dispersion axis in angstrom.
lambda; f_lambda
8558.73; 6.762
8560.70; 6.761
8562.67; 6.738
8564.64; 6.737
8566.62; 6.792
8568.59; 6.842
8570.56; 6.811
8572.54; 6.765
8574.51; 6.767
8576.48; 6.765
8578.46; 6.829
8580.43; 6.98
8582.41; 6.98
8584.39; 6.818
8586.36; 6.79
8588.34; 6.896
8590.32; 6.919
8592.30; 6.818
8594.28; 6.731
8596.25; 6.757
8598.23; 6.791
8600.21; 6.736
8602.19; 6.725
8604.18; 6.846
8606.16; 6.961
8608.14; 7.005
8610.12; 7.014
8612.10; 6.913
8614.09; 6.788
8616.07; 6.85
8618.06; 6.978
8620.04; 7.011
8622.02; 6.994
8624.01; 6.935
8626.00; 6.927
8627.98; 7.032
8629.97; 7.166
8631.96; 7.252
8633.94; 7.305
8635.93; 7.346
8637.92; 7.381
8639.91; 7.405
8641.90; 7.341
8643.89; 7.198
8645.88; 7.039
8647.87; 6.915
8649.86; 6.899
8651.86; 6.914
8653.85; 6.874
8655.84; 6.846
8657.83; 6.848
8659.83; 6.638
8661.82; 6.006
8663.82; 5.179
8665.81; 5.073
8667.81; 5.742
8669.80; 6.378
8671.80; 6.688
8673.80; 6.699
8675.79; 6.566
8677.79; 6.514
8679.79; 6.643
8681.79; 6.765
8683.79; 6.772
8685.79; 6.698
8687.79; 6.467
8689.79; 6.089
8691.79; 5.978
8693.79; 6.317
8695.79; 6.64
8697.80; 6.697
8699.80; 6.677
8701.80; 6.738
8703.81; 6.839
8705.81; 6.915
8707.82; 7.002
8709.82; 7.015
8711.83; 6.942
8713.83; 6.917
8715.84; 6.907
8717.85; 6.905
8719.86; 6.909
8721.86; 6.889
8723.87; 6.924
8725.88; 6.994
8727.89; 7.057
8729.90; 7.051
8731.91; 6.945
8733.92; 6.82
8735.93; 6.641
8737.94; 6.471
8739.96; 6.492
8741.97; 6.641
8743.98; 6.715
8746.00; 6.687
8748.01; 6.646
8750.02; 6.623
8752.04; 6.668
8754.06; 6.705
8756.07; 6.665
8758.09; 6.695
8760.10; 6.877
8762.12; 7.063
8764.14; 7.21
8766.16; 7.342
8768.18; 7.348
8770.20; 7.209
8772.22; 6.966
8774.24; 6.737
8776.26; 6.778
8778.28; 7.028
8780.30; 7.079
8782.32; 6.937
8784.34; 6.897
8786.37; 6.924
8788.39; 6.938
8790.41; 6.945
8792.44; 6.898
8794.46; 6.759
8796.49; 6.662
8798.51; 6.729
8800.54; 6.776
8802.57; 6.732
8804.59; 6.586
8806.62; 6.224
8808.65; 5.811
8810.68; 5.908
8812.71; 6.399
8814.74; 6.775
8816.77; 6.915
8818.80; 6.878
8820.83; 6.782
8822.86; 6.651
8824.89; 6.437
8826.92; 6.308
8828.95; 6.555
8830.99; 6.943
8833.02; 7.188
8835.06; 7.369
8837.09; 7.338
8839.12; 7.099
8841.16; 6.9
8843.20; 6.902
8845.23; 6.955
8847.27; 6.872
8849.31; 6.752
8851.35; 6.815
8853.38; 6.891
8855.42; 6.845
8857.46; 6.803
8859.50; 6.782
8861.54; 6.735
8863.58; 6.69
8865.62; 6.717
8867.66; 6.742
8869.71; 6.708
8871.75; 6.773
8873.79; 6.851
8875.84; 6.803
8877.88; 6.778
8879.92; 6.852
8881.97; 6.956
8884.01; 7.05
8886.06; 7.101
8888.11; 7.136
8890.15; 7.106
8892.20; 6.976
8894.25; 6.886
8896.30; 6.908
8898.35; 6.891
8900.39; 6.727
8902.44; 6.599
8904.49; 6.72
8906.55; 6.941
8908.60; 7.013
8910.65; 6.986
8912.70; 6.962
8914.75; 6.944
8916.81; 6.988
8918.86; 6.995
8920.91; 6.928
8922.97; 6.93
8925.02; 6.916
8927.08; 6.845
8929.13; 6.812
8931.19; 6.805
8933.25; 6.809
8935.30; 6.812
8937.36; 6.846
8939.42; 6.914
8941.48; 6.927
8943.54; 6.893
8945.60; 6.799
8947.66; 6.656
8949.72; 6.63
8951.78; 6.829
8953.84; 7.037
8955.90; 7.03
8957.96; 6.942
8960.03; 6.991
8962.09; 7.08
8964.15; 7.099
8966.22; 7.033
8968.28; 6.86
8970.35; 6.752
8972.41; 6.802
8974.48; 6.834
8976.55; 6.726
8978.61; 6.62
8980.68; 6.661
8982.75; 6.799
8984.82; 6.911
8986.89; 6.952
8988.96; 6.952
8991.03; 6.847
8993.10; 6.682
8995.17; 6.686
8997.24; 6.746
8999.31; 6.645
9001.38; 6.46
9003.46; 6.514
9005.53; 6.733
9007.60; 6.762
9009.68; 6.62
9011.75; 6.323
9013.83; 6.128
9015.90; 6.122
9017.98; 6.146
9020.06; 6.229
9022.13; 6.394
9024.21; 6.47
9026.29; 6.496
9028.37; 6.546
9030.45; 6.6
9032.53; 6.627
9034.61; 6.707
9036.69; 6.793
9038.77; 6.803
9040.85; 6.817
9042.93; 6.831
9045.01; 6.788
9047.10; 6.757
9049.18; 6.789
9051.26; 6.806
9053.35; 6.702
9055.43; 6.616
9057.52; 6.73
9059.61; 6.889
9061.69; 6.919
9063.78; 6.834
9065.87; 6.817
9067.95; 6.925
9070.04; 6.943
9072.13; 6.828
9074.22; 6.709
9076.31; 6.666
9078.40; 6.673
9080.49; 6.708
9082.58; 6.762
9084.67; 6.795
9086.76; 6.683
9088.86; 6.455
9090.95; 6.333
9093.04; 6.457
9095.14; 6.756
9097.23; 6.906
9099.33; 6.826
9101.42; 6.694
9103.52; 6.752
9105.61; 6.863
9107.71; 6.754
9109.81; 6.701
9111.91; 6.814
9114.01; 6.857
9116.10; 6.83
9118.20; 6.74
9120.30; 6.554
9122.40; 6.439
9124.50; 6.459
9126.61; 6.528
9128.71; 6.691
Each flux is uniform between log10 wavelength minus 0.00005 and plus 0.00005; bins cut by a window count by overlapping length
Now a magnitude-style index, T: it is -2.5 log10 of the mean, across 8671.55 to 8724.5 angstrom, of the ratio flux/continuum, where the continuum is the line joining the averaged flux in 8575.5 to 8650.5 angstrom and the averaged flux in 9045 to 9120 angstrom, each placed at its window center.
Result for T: 0.04 mag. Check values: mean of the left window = 6.98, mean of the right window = 6.75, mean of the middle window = 6.71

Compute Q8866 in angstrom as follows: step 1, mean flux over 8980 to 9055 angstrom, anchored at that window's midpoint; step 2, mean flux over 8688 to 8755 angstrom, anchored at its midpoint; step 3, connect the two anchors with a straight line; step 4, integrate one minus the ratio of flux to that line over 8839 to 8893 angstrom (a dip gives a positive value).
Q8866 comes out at -1.5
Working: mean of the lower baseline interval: 6.74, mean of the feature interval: 6.87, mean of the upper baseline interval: 6.63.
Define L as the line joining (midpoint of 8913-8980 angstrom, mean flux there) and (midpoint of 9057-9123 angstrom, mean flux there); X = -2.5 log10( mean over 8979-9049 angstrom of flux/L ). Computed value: 0.03 mag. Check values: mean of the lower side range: 6.88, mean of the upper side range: 6.74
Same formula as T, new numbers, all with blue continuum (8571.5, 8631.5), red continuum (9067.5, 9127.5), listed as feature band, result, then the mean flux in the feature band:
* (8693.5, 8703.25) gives 0.033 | 6.64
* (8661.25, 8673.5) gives 0.167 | 5.89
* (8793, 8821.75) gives 0.039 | 6.57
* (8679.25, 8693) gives 0.061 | 6.48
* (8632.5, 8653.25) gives -0.046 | 7.17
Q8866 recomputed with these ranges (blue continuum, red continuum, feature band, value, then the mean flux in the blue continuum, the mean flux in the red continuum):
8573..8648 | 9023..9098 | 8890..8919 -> -0.4 angstrom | 6.97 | 6.72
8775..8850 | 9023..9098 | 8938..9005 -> -0.8 angstrom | 6.77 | 6.72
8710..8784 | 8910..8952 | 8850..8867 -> 0.2 angstrom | 6.88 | 6.87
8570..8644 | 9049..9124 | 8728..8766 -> 0.6 angstrom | 6.96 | 6.73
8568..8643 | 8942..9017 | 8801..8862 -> 0.8 angstrom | 6.95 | 6.75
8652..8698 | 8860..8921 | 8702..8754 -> -2.4 angstrom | 6.4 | 6.88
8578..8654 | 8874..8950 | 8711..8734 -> 0.0 angstrom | 6.98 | 6.89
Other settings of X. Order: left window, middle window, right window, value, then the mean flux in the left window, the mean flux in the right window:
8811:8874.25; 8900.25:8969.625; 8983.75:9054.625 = -0.03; 6.81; 6.63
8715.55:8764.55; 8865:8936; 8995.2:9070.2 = -0.03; 6.8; 6.64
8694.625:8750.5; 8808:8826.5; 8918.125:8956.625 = 0.05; 6.81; 6.86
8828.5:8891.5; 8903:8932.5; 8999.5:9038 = -0.02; 6.91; 6.49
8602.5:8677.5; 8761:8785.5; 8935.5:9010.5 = -0.04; 6.81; 6.81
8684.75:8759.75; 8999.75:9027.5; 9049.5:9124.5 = 0.05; 6.73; 6.73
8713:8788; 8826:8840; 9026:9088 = -0.02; 6.87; 6.75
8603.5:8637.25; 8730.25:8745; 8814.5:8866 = 0.04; 7.03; 6.85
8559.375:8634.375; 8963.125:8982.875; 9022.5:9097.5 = -0.01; 6.88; 6.72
